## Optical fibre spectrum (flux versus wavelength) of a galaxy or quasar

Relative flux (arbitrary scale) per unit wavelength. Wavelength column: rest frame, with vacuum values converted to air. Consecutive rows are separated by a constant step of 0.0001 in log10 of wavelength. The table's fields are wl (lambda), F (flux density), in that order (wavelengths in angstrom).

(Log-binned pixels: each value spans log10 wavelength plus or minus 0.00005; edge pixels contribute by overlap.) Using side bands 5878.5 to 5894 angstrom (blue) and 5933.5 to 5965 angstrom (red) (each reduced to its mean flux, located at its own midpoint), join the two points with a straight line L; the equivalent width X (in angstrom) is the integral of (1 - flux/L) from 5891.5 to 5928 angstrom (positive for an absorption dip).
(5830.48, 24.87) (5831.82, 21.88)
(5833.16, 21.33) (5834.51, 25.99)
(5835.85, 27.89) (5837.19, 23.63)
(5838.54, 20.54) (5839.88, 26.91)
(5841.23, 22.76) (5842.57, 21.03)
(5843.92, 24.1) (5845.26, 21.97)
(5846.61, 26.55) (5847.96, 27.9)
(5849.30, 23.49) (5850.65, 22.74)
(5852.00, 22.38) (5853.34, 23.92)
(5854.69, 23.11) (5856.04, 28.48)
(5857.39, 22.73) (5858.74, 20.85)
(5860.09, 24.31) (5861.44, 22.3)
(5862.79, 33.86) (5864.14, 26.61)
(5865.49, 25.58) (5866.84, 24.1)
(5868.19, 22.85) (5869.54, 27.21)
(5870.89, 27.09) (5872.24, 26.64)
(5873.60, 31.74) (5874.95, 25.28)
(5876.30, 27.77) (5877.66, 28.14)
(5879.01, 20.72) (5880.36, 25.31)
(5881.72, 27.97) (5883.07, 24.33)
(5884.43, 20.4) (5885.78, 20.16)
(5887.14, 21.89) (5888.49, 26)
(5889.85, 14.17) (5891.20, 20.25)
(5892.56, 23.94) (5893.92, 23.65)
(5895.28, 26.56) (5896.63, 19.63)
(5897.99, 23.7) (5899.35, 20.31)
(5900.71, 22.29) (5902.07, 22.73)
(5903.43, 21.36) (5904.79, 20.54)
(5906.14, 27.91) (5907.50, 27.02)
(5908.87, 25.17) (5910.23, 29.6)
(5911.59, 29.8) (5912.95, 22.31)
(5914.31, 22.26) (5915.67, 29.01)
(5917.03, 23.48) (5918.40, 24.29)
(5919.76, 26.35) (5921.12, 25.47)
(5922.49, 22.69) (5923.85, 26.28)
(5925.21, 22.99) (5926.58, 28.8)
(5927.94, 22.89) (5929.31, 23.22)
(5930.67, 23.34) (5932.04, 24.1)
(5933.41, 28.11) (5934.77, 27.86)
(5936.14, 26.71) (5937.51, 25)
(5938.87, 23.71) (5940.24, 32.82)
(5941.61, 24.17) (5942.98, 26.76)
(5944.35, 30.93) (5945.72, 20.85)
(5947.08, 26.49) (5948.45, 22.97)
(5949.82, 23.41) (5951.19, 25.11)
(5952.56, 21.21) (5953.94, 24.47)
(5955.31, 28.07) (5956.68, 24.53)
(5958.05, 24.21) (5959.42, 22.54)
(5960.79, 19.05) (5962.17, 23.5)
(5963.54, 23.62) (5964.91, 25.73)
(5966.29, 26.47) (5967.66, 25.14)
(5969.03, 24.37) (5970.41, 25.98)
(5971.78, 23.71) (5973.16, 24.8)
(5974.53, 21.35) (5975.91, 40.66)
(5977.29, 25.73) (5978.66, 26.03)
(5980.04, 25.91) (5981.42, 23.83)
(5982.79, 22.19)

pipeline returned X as -1.74 angstrom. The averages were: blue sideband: 22.4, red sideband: 25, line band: 24.5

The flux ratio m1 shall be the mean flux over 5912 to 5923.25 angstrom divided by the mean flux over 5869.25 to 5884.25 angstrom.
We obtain 0.9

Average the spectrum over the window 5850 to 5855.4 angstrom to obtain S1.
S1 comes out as 23.1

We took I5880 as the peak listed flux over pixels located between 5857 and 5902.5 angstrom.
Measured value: 33.86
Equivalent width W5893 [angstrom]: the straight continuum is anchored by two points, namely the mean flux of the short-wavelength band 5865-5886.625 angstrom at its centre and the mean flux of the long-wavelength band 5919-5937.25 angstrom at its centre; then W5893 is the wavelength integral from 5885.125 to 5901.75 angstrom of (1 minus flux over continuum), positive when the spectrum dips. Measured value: 2.23 angstrom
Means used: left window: 25.3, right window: 25.3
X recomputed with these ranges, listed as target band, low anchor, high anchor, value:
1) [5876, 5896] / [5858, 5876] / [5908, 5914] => 2.2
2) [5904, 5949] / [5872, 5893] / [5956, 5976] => -2.4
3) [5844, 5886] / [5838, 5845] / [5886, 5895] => -5.0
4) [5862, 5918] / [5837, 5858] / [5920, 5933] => -0.8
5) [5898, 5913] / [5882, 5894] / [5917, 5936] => -0.8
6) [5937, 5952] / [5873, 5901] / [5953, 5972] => -0.9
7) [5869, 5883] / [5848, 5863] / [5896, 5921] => -1.4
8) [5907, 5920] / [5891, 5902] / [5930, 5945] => -0.9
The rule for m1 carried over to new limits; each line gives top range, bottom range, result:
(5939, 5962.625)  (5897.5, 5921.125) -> 1.00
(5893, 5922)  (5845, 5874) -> 0.97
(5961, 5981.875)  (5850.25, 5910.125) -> 1.06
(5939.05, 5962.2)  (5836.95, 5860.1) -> 1.04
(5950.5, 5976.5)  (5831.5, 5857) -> 1.04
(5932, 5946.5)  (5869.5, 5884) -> 1.01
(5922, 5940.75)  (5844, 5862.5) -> 1.06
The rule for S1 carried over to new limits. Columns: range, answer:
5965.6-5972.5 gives 25.1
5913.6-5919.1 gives 24.8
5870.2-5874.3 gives 28.5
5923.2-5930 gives 24.8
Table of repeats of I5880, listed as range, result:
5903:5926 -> 29.8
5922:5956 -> 32.82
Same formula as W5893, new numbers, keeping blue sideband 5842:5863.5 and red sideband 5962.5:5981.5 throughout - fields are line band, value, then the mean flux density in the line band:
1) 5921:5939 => 0.2 angstrom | 25.1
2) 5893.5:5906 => 1.2 angstrom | 22.5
